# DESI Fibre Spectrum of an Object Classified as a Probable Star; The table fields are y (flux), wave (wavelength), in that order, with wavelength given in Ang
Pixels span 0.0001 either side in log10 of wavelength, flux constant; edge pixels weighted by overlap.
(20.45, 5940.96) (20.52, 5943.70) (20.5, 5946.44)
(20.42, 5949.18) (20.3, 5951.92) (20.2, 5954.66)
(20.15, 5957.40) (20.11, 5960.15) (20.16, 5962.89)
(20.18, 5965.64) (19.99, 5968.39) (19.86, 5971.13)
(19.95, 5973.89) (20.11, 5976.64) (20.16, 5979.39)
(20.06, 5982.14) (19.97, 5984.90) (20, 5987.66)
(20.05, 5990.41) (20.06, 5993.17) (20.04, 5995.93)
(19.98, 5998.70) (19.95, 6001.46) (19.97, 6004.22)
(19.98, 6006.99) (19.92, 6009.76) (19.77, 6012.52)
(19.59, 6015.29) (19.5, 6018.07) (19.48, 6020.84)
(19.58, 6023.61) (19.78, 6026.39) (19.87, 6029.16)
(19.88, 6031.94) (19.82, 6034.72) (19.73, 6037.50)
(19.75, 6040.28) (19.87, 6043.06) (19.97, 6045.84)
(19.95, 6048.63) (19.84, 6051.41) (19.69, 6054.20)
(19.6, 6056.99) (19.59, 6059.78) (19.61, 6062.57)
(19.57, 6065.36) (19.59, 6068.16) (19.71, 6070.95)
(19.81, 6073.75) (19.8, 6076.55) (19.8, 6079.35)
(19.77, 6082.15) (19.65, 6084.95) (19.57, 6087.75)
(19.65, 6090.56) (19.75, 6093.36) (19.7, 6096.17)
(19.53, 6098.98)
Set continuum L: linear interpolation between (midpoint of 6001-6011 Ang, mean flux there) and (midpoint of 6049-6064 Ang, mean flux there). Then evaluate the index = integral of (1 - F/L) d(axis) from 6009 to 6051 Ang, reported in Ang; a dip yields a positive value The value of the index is 0.1 Ang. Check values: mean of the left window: 20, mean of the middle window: 19.8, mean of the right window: 19.7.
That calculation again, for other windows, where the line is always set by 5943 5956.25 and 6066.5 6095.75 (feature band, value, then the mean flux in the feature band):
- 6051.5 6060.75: 0.08 Ang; 19.7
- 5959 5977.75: 0.22 Ang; 20.1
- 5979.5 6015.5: 0.30 Ang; 20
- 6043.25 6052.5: -0.02 Ang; 19.9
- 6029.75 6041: 0.08 Ang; 19.8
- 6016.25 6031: 0.26 Ang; 19.6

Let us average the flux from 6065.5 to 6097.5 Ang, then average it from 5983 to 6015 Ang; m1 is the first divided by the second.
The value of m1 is 0.99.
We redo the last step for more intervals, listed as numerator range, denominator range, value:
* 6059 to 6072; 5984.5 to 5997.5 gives 0.98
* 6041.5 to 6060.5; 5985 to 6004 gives 0.99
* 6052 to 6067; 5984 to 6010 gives 0.98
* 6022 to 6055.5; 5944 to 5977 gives 0.98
